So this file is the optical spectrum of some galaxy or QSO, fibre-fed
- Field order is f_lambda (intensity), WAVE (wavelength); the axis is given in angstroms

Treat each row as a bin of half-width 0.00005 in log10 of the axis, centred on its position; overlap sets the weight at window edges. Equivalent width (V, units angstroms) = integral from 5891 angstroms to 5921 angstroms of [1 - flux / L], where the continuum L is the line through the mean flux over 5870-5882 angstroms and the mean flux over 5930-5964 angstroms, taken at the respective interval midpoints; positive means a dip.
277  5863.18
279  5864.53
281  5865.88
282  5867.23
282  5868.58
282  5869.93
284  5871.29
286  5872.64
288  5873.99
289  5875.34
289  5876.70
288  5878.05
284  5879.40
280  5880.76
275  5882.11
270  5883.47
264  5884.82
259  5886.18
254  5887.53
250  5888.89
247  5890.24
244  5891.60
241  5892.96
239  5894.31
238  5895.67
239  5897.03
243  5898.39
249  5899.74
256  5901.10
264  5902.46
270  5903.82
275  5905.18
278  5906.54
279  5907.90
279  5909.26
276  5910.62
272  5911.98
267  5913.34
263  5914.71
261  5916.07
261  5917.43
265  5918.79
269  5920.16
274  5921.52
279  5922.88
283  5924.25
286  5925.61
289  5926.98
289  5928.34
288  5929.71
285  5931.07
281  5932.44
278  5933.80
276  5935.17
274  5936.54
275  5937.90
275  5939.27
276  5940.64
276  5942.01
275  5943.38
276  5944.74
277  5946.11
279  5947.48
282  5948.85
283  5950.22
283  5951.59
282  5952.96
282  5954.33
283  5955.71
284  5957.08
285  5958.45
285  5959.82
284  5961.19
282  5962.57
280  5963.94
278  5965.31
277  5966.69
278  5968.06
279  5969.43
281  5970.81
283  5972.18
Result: 2.4 angstroms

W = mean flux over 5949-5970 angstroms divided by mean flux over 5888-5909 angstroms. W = 1.11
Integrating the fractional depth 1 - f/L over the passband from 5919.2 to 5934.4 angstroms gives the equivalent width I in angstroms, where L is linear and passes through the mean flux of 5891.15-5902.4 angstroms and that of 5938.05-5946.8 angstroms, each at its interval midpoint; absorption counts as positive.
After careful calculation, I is -0.94 angstroms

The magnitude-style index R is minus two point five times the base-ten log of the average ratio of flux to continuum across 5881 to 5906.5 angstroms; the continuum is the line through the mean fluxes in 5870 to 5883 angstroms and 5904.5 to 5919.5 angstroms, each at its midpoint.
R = 0.09 mag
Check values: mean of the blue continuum 284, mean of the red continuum 270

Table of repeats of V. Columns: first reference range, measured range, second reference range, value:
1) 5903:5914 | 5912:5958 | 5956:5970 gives 0.1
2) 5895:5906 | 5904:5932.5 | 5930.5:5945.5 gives -1.2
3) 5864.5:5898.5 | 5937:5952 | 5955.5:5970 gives 0.0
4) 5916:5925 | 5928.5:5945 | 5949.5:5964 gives -0.1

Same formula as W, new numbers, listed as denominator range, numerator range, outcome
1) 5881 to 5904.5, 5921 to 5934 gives 1.12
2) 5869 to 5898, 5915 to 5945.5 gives 1.04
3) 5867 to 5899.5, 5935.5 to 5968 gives 1.05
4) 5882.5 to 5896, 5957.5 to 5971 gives 1.12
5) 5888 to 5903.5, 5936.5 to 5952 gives 1.12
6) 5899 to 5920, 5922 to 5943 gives 1.05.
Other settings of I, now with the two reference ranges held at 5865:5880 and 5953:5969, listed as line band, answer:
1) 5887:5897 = 1.41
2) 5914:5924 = 0.53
